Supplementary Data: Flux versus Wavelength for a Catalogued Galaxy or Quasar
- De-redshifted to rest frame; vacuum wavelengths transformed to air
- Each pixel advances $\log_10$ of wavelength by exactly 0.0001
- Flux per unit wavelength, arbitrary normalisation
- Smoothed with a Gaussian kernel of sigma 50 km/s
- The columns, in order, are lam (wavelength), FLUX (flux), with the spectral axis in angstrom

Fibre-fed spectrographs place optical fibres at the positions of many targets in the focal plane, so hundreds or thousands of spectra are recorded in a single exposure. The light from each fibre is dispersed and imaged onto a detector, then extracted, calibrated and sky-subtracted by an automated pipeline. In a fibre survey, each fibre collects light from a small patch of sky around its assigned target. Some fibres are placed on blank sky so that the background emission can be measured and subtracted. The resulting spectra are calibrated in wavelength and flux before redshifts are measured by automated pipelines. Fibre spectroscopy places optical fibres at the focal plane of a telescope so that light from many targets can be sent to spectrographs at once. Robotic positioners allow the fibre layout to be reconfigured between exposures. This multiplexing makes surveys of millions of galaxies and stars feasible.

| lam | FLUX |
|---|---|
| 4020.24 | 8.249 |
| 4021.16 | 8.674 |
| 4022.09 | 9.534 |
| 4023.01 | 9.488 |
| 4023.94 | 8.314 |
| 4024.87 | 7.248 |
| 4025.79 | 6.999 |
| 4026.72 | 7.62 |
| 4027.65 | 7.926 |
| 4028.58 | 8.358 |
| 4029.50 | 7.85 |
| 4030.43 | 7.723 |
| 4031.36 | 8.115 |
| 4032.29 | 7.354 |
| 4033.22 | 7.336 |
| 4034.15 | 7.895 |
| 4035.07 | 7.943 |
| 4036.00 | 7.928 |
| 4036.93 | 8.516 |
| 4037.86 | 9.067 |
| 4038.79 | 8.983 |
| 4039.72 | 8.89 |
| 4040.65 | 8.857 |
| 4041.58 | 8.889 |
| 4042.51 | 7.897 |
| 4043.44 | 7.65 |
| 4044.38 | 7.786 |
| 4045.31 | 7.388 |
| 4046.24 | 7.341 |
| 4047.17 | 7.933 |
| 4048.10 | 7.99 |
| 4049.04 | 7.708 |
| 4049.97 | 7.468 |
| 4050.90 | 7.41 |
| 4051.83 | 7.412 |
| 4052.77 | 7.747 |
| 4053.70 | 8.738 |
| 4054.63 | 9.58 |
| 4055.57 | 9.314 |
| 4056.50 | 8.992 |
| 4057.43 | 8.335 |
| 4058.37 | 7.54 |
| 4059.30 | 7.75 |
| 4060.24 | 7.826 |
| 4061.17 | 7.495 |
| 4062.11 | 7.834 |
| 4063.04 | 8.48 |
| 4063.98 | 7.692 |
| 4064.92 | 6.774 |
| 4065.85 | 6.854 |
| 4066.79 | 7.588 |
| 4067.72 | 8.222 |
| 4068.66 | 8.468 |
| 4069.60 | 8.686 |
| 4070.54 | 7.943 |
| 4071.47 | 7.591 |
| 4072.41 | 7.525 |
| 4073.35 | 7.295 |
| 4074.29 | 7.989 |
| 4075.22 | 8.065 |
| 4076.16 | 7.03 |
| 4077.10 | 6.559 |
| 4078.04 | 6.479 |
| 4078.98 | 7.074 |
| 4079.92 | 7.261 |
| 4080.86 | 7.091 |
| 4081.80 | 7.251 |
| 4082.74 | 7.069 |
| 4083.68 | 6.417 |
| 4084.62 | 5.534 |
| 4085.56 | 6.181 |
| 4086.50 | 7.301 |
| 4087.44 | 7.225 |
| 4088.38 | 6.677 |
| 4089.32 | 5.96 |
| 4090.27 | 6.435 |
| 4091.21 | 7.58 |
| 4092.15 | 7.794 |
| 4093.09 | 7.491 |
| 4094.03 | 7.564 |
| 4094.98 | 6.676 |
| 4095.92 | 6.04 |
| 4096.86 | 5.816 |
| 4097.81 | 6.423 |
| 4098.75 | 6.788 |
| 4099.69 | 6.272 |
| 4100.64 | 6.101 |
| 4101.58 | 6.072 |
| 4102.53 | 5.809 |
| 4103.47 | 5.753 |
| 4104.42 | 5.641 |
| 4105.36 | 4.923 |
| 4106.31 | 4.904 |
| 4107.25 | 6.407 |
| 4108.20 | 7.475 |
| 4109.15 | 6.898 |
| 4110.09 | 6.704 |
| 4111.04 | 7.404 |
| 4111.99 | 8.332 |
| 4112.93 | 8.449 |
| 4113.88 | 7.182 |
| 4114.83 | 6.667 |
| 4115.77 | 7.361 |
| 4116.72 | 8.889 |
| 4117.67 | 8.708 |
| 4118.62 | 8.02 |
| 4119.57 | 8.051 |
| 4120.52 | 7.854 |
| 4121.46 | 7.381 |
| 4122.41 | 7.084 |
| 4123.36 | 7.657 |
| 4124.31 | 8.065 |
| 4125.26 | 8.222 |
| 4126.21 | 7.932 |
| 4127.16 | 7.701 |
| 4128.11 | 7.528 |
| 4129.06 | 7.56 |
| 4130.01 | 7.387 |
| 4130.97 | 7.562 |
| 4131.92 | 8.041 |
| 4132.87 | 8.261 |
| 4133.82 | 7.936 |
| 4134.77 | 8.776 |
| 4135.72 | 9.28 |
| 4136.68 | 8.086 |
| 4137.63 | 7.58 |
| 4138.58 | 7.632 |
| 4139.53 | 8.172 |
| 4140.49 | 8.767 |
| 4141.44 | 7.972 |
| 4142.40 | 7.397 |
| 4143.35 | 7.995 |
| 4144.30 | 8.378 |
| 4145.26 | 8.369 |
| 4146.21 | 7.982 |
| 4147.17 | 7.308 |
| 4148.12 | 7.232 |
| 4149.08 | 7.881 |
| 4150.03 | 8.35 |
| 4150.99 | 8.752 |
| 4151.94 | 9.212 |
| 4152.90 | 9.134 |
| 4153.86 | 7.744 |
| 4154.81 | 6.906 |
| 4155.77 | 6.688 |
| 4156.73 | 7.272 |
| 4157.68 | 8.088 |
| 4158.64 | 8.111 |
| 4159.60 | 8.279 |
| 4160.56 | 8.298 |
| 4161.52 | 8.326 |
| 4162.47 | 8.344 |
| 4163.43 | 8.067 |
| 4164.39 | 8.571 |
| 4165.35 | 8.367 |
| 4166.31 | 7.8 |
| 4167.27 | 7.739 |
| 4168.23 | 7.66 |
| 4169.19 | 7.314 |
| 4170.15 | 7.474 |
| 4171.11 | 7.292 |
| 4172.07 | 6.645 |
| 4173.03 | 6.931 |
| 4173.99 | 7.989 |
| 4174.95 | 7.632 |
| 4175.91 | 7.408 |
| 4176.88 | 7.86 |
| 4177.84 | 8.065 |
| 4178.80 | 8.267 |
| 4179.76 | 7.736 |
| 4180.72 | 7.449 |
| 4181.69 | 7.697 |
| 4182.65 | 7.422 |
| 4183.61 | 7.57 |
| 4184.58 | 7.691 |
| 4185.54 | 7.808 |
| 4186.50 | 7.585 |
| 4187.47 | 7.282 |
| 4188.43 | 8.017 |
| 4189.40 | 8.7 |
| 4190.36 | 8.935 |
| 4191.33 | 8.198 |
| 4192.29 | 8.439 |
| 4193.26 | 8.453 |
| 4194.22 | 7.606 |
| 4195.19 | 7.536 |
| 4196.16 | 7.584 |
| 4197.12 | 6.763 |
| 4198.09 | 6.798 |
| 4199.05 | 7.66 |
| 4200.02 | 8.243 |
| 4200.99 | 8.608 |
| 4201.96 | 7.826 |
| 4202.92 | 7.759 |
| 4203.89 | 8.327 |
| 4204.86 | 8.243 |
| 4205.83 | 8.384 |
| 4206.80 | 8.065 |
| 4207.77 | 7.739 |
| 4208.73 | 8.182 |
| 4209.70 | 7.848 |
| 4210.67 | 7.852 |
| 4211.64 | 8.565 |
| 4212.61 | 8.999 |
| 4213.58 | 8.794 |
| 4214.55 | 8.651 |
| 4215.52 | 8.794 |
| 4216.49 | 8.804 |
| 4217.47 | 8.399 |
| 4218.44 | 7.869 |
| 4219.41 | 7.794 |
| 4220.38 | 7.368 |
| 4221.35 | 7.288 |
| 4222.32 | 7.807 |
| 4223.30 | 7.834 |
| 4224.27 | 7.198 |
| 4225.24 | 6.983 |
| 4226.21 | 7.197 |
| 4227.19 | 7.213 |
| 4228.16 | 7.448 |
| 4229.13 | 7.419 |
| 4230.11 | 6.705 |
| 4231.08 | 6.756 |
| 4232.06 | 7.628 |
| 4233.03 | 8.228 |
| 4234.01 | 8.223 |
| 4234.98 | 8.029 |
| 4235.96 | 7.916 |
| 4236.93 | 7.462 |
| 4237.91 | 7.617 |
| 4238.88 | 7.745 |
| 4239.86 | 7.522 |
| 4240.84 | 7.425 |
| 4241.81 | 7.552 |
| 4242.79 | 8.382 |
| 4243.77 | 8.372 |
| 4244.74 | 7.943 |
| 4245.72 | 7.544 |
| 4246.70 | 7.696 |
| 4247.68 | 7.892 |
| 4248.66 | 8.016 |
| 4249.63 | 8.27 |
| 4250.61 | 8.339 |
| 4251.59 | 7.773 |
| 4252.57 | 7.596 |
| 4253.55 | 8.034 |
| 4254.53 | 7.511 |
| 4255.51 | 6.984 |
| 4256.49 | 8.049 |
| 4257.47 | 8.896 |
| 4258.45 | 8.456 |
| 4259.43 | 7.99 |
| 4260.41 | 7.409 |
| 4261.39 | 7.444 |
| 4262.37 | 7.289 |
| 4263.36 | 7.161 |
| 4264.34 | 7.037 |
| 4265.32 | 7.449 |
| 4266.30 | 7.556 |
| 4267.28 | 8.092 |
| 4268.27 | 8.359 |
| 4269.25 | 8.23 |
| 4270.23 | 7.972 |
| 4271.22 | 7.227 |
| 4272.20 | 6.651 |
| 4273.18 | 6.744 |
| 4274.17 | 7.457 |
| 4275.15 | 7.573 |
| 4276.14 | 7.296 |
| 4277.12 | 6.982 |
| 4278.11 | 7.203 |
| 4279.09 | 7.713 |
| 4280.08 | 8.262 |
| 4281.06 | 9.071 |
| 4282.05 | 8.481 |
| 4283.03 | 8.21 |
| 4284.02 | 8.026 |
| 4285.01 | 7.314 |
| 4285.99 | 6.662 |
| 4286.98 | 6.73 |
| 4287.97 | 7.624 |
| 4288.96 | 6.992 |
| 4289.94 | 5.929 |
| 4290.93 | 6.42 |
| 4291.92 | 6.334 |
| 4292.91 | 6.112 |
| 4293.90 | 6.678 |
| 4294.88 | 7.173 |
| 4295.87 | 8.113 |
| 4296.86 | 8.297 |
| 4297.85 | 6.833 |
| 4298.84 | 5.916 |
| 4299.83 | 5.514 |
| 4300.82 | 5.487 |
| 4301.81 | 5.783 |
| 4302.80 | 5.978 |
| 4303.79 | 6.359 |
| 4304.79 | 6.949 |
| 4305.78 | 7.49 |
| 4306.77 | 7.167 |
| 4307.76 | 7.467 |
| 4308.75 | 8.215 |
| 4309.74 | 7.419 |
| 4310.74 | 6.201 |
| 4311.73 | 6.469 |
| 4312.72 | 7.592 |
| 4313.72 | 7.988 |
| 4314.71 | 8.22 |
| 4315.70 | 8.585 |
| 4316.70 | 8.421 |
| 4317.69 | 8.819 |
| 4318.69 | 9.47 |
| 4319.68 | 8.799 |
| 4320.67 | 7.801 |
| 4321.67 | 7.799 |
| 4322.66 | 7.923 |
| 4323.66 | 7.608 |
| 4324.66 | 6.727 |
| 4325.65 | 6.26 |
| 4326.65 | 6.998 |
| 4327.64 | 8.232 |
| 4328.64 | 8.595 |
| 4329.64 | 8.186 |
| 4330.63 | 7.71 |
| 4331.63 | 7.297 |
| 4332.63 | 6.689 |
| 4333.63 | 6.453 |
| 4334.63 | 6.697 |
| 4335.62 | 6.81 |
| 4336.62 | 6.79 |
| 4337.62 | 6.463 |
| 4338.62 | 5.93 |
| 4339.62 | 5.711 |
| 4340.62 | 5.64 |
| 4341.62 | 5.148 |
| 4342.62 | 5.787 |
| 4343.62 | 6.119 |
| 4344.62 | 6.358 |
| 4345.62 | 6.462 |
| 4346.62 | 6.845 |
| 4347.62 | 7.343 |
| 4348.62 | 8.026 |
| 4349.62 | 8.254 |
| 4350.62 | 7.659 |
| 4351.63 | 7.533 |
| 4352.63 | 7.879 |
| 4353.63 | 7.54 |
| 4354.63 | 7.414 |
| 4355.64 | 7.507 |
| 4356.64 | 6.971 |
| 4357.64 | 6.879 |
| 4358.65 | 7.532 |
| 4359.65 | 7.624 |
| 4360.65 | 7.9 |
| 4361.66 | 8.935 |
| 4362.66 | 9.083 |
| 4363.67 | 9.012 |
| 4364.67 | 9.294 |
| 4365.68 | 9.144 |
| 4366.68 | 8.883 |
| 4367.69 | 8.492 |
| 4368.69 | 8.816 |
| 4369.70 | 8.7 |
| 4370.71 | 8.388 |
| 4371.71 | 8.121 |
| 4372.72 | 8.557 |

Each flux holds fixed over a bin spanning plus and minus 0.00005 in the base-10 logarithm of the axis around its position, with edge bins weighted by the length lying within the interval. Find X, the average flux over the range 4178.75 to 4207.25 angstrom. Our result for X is 7.88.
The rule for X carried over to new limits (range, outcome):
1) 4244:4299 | 7.53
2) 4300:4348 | 7.1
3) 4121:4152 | 7.97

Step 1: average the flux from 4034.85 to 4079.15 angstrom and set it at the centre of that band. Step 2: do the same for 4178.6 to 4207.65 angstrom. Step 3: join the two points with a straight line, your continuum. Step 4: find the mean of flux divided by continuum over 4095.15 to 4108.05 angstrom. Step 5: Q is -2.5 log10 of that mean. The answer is 0.31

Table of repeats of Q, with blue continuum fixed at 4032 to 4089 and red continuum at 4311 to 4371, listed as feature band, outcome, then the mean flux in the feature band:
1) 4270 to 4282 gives 0.01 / 7.54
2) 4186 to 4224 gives -0.06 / 8.04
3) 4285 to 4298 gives 0.10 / 6.94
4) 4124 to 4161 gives -0.04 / 7.99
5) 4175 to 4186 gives -0.01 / 7.72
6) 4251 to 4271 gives -0.02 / 7.76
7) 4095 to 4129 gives 0.09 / 7.05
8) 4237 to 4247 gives -0.02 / 7.77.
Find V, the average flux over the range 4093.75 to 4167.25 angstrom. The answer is 7.57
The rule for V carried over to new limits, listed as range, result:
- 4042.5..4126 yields 7.33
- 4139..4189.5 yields 7.86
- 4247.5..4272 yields 7.79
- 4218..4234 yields 7.44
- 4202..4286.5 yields 7.79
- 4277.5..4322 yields 7.33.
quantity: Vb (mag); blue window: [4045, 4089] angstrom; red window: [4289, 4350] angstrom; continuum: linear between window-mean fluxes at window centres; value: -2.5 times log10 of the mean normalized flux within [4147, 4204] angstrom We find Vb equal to -0.07 mag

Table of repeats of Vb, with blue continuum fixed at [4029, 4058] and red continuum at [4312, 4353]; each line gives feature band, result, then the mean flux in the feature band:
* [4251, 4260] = -0.06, 7.92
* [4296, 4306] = 0.14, 6.49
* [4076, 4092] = 0.18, 6.79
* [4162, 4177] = 0.01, 7.68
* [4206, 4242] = -0.03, 7.82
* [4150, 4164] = -0.04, 8.1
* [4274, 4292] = 0.01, 7.41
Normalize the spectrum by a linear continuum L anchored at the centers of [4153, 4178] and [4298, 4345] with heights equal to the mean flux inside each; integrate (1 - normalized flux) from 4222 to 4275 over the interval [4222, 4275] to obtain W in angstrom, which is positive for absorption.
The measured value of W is -2.0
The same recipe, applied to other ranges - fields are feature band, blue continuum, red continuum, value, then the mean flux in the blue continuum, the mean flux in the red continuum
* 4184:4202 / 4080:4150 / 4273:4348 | -1.6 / 7.3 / 7.14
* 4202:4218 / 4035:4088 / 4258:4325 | -1.7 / 7.75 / 7.39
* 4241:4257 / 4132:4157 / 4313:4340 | -0.2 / 8.05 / 7.52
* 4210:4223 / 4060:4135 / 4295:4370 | -1.6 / 7.23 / 7.4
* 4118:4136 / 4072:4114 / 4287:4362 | -2.8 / 6.77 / 7.15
